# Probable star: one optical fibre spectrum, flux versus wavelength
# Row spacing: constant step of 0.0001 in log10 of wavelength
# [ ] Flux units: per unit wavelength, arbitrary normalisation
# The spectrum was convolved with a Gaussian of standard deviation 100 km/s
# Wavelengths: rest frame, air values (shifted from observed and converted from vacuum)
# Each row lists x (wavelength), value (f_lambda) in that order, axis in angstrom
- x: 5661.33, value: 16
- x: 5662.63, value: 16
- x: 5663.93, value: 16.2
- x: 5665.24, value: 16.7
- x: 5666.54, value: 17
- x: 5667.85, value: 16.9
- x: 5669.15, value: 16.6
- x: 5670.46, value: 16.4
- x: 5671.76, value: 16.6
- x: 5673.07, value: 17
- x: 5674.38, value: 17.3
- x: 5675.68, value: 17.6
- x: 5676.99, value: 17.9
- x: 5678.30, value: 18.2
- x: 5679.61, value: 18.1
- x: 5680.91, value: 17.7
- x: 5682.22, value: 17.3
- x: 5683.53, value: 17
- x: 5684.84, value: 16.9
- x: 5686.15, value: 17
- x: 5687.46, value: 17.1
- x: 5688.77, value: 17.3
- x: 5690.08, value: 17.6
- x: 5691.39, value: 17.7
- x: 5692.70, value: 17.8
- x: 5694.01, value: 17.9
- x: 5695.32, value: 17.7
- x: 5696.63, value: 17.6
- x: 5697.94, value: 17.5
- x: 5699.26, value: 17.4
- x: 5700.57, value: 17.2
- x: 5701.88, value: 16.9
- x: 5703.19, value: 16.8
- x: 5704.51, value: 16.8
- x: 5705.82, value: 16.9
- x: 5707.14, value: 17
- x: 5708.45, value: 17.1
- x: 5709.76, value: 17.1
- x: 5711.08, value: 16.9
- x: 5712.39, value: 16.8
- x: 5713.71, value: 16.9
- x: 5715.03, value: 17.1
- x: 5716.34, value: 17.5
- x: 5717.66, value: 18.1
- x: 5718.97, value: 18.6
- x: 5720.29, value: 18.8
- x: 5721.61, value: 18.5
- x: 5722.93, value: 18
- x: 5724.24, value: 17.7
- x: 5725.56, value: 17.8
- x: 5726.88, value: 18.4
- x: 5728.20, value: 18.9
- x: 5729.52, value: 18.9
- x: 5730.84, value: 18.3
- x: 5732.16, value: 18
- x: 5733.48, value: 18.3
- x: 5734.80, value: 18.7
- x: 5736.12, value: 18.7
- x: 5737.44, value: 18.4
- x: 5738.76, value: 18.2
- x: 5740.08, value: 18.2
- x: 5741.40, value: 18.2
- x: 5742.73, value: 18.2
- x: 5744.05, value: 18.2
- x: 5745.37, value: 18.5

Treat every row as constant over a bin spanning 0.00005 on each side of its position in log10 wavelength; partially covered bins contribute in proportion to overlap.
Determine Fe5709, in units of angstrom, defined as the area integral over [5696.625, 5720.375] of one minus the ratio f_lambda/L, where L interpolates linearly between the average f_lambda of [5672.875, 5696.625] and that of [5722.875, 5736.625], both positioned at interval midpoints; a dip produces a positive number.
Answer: 0.9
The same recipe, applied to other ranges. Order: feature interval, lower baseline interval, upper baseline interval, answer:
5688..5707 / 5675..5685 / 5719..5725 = 0.6 angstrom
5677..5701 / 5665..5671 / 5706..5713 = -0.9 angstrom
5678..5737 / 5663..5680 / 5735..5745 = 0.3 angstrom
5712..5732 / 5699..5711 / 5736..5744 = -0.5 angstrom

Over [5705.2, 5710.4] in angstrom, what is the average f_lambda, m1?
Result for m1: 17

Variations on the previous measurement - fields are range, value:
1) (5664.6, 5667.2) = 16.8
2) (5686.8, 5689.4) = 17.2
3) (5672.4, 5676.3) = 17.3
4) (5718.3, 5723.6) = 18.5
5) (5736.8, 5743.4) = 18.2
